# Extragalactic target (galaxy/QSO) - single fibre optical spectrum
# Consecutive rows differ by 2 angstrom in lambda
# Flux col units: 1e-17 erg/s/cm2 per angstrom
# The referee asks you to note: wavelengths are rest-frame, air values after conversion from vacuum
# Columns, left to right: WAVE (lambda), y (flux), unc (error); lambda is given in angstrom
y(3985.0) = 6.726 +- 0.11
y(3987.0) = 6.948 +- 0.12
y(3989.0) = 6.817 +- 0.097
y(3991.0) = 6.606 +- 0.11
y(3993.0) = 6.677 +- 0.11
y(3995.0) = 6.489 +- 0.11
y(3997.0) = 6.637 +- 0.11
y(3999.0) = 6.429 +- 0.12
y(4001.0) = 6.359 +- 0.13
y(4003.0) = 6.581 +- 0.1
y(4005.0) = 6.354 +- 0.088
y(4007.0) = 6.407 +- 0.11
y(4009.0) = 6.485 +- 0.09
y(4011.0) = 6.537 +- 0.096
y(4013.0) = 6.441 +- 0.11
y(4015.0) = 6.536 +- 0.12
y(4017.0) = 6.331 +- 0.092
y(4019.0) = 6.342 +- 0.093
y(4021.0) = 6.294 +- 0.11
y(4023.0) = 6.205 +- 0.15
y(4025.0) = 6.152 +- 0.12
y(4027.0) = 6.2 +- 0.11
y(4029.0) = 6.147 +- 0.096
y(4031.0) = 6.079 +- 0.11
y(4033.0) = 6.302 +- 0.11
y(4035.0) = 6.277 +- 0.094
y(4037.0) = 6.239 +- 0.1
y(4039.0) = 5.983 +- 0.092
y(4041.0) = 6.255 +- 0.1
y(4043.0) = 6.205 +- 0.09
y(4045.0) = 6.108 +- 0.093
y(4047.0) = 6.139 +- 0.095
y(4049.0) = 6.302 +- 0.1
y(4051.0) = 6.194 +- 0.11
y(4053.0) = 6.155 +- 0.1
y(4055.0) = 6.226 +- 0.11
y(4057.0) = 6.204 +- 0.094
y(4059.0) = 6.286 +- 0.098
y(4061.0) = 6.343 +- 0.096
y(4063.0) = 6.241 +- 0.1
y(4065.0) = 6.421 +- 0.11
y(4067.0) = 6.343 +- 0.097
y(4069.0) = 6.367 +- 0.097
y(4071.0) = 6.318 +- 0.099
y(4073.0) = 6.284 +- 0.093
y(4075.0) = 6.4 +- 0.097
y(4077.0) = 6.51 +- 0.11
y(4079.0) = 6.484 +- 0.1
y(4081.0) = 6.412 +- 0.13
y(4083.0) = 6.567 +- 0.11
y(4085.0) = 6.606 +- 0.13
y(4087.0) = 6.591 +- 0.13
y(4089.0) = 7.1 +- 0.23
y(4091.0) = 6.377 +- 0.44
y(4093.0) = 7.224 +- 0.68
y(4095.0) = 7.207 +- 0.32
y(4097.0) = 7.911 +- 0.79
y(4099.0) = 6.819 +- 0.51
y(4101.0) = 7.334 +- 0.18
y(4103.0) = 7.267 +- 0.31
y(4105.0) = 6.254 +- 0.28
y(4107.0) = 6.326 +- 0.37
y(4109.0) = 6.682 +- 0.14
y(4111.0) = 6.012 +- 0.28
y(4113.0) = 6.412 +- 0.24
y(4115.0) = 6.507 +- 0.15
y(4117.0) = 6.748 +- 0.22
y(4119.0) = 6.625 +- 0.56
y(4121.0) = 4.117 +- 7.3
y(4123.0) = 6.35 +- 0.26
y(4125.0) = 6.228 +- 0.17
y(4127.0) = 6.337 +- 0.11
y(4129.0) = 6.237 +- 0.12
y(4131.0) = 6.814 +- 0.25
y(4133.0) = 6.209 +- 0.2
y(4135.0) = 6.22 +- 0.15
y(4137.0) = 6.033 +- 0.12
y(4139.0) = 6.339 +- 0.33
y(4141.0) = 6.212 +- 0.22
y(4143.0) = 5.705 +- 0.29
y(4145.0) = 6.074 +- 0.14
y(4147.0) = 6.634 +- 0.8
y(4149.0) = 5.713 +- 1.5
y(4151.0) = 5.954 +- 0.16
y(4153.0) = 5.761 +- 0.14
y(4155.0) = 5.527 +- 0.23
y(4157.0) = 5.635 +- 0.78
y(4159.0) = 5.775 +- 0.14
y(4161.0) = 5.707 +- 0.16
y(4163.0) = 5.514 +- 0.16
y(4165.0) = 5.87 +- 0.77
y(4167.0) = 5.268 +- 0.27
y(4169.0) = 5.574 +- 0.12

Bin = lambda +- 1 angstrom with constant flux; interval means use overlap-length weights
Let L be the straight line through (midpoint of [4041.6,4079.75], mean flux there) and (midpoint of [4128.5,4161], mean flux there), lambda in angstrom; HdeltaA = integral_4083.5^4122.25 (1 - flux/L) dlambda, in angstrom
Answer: -3.0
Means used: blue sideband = 6.29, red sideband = 6.04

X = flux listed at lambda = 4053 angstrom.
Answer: 6.155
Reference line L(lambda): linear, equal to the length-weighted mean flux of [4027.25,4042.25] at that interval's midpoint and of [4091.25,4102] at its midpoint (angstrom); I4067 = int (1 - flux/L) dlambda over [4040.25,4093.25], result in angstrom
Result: 2.69 angstrom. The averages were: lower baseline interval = 6.18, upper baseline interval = 7.23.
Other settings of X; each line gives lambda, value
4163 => 5.514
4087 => 6.591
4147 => 6.634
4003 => 6.581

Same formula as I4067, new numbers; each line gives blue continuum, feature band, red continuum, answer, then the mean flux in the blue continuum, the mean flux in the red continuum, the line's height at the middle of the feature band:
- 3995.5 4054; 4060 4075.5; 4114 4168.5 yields -0.4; 6.3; 6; 6.19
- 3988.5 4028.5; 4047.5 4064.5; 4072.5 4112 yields 0.9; 6.44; 6.72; 6.6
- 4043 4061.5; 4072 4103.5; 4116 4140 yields -3.1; 6.21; 6.19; 6.2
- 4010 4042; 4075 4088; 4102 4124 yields -0.5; 6.27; 6.3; 6.29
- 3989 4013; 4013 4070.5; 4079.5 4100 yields 3.7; 6.52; 6.87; 6.68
